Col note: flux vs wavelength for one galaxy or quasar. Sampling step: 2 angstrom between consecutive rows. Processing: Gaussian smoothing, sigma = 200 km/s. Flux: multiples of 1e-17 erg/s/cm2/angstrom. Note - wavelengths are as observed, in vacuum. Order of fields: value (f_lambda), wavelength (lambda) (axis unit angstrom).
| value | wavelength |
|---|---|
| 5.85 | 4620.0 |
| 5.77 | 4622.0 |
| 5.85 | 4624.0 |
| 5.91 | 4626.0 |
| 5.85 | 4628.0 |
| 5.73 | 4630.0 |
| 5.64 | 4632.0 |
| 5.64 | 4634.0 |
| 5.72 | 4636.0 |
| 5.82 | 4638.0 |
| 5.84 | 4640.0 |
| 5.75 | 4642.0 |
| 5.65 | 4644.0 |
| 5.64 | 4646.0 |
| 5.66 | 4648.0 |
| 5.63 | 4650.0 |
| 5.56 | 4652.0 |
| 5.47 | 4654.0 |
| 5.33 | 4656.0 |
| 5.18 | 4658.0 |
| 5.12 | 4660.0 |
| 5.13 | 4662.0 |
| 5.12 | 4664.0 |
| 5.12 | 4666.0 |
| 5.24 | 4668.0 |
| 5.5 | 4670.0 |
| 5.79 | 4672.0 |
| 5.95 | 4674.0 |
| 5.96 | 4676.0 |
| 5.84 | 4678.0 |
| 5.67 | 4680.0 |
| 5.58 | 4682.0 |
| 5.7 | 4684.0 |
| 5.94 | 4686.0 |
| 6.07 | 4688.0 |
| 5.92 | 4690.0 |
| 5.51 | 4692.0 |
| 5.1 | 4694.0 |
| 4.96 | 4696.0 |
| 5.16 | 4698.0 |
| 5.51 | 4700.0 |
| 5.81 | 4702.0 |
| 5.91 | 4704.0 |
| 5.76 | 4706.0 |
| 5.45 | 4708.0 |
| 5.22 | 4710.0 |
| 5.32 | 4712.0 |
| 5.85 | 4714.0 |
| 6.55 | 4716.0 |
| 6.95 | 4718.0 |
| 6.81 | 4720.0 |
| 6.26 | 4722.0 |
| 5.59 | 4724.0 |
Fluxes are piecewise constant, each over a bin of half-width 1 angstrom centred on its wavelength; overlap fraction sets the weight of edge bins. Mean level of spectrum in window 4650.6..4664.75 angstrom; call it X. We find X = 5.29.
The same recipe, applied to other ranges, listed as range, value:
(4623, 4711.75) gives 5.59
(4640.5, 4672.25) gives 5.43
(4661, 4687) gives 5.58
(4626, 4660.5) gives 5.62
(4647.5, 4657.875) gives 5.49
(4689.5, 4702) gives 5.37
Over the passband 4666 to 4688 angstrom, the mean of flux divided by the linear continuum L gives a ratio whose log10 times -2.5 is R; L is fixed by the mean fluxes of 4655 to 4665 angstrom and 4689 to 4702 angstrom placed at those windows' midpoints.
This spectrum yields -0.08 mag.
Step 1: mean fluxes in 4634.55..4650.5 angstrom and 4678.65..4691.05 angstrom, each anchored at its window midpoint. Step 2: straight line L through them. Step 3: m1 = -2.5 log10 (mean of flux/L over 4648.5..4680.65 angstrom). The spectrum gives 0.06 mag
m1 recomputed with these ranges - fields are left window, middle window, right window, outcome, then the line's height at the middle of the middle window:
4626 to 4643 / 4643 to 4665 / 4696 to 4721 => 0.07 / 5.78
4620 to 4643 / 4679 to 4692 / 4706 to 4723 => 0.03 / 5.94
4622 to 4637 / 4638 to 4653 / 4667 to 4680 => 0.01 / 5.74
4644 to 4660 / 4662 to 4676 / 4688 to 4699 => 0.00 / 5.45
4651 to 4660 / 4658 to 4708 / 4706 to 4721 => 0.02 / 5.66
